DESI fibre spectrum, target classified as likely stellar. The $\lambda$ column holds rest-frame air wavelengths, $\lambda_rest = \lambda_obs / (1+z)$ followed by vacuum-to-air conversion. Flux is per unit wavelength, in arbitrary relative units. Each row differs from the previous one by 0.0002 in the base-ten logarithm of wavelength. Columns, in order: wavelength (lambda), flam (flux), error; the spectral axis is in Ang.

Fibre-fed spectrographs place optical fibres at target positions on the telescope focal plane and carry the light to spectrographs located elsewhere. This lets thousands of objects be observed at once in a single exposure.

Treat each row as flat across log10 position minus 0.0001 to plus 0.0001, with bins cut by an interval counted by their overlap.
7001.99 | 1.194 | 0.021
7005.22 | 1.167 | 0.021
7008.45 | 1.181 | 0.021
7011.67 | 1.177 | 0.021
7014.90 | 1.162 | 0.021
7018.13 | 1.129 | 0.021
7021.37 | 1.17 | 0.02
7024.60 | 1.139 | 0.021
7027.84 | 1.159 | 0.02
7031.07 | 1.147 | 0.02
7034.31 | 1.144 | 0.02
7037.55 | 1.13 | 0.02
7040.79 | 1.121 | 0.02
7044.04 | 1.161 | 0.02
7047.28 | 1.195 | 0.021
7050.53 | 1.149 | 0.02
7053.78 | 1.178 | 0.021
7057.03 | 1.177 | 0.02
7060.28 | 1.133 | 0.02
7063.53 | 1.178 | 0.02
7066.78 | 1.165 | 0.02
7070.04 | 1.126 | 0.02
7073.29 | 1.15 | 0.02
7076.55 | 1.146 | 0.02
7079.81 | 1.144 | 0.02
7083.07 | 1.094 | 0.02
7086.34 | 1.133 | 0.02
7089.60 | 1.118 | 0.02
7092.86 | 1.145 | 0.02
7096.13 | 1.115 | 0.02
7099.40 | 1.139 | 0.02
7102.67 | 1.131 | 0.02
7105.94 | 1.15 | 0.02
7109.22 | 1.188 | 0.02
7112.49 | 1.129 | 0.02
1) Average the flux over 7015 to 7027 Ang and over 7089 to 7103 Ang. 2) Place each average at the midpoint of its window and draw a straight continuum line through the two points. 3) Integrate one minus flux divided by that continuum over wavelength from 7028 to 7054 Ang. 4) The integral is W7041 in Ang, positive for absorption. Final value -0.2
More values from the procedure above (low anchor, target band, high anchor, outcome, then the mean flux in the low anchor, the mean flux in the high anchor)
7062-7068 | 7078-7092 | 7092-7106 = 0.3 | 1.17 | 1.13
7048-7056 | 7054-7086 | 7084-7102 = 0.1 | 1.17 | 1.13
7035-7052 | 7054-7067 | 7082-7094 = -0.3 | 1.15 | 1.12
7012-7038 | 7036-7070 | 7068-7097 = -0.5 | 1.15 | 1.13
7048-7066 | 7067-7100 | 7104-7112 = 0.9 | 1.16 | 1.16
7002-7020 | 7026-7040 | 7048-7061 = 0.3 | 1.17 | 1.16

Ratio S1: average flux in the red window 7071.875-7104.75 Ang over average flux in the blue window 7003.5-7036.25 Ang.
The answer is 1.0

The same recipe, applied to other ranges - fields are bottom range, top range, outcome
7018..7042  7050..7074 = 1.01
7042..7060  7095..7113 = 0.98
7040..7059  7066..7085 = 0.98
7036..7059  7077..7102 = 0.97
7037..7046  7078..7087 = 0.98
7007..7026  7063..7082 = 0.99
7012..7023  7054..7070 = 1.00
